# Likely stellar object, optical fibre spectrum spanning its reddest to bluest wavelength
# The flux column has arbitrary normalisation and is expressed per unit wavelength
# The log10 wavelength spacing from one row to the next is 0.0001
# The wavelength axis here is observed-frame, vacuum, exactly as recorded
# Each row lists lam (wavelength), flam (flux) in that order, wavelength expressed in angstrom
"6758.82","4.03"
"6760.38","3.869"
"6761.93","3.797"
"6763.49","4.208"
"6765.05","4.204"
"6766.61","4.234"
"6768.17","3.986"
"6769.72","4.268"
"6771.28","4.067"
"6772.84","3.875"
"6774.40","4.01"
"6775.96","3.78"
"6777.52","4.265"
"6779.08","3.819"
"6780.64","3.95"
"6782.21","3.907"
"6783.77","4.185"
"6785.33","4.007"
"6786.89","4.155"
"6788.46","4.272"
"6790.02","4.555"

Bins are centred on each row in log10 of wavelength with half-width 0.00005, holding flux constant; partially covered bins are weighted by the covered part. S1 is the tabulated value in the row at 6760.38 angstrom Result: 3.869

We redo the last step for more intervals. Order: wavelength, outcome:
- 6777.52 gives 4.265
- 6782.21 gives 3.907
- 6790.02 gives 4.555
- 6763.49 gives 4.208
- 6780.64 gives 3.95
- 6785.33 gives 4.007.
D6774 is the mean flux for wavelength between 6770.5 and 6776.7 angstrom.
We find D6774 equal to 3.93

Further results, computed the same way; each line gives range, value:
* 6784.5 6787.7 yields 4.08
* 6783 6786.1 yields 4.1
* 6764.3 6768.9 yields 4.14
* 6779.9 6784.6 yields 4.01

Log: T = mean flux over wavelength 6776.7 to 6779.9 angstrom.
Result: 4.04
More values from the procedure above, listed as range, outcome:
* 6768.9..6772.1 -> 4.17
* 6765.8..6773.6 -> 4.09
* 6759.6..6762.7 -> 3.84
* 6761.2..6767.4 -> 4.11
